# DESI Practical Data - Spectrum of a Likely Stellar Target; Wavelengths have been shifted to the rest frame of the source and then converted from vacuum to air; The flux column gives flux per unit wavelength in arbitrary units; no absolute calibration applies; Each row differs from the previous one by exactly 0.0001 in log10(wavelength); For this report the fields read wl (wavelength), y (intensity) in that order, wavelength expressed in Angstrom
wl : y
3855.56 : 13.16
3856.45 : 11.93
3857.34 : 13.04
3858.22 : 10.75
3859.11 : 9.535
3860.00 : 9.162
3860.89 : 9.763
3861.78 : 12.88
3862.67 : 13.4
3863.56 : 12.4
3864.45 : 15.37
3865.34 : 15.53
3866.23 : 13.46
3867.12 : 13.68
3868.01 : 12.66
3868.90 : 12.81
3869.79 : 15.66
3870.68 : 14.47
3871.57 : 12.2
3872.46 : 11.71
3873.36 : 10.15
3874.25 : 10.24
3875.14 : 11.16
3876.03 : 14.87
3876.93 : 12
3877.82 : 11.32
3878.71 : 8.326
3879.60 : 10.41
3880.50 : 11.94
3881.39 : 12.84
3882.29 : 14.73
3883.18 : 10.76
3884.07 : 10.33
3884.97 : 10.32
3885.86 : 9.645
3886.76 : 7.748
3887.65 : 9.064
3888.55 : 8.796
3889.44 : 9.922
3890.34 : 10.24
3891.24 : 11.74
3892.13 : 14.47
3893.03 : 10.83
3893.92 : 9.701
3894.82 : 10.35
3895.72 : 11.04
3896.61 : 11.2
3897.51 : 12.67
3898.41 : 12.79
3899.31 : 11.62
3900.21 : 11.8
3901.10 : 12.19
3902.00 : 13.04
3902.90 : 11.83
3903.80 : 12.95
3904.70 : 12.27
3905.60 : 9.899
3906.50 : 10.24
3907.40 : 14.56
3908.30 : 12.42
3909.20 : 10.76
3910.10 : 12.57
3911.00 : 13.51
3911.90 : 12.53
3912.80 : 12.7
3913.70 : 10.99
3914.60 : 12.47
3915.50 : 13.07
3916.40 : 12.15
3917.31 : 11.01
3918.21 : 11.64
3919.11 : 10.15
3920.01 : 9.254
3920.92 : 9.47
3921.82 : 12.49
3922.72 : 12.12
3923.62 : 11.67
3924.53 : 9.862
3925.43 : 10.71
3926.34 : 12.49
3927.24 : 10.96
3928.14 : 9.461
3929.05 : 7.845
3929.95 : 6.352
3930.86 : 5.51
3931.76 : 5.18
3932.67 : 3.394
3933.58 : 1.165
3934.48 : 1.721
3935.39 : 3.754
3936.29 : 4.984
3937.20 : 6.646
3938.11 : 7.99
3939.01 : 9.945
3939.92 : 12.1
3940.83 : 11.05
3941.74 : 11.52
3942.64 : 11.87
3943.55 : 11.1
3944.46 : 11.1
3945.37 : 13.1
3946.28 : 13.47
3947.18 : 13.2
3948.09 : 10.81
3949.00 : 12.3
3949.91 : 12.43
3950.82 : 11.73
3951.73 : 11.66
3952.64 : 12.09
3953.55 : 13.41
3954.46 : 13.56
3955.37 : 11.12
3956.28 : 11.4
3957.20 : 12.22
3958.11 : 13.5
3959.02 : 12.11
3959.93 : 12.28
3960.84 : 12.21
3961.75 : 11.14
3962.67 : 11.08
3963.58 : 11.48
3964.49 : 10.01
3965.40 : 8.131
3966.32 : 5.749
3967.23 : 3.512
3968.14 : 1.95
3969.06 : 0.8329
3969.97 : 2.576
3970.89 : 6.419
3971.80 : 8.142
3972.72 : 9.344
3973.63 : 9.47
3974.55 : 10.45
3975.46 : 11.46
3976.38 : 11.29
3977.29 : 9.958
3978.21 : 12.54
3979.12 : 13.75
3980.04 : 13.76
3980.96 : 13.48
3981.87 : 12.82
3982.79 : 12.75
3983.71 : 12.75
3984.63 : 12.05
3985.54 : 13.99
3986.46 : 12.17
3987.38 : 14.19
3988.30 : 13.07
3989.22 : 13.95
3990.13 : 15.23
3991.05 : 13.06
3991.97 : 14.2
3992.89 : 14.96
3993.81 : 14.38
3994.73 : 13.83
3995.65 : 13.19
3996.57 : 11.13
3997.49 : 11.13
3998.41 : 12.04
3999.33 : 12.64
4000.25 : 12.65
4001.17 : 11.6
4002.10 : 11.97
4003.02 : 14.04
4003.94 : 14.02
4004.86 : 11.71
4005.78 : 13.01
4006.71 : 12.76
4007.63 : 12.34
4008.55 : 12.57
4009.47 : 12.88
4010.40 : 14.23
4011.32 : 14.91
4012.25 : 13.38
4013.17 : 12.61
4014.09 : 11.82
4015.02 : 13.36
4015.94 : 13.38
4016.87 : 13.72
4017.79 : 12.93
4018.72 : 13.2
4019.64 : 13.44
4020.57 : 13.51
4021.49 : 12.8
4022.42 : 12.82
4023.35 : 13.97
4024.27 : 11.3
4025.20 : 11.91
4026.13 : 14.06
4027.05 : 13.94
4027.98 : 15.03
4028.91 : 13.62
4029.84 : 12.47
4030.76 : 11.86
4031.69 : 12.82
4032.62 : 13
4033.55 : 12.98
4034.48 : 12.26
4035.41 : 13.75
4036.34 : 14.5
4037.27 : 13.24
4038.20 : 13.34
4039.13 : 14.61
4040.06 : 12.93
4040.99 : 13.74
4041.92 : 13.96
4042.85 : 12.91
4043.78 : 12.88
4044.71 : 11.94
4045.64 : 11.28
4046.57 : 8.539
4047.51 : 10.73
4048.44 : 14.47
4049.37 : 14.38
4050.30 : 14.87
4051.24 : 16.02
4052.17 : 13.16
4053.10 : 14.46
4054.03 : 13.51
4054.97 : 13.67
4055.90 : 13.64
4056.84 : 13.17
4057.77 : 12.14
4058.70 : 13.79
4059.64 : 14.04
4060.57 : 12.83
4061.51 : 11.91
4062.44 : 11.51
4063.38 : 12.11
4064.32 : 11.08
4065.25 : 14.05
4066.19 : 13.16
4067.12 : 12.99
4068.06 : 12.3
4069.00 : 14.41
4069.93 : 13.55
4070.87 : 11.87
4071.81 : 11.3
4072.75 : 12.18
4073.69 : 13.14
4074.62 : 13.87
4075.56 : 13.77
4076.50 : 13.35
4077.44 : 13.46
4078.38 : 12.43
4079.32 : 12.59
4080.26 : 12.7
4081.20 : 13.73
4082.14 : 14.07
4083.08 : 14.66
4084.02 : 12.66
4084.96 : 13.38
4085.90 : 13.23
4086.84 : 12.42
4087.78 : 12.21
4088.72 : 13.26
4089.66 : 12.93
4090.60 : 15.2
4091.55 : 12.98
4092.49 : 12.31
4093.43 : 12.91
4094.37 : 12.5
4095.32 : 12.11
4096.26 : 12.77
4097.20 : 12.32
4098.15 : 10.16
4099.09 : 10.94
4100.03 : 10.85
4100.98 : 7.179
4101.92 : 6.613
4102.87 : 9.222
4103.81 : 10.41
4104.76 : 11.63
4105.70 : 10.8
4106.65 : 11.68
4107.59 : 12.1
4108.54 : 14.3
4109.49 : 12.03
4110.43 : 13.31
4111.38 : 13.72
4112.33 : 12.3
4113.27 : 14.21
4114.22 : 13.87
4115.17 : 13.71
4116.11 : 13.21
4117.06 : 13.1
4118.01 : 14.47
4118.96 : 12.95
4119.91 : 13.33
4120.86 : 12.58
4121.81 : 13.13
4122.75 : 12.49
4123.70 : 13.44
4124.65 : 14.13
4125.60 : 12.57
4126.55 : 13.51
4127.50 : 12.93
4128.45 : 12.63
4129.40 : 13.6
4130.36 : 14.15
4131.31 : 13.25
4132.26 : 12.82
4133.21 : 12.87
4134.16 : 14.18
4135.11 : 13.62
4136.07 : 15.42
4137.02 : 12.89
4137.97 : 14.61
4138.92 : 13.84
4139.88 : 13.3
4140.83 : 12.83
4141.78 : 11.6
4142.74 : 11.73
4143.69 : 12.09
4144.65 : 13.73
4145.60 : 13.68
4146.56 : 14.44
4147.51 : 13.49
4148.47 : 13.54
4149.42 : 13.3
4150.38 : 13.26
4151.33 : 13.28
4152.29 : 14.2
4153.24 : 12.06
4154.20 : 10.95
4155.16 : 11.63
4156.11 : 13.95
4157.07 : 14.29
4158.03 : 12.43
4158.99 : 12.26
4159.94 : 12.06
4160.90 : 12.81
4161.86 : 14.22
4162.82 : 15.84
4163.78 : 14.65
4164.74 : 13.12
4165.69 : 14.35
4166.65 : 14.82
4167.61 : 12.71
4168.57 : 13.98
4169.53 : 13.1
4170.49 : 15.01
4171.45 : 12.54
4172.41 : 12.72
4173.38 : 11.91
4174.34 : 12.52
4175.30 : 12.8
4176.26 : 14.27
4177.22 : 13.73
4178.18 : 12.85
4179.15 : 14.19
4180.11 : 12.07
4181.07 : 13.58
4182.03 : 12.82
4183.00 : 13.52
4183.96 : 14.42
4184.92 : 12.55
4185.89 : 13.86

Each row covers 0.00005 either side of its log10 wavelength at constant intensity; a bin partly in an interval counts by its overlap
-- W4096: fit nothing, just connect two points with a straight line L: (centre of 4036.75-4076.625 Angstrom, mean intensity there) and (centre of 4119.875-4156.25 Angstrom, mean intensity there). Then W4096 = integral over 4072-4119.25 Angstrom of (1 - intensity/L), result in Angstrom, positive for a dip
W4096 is 2.2 Angstrom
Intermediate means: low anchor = 13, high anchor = 13.2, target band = 12.5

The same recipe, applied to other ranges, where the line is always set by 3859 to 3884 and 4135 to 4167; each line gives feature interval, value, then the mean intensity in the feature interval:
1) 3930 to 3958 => 6.3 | 9.72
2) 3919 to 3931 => 2.4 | 9.99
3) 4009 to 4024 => -0.5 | 13.3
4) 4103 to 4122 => 0.6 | 12.8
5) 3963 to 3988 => 5.6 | 9.85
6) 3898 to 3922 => 1.1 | 11.9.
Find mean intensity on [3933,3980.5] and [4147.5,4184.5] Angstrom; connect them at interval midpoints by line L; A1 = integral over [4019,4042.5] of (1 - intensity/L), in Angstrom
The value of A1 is -4.74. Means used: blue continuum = 9.8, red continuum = 13.3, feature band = 13.3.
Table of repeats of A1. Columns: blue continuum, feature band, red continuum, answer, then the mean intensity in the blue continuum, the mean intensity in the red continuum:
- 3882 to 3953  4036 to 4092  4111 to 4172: -3.3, 10.6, 13.4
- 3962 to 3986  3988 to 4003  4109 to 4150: -4.4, 9.62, 13.3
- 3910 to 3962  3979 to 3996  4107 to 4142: -3.5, 10.5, 13.3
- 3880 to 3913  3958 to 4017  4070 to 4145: 2.0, 11.5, 12.7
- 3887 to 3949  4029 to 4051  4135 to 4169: -1.8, 10.5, 13.4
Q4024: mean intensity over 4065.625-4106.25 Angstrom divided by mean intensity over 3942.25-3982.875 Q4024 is 1.16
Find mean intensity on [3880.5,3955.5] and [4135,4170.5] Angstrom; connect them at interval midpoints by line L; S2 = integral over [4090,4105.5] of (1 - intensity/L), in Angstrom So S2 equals 1.8 Angstrom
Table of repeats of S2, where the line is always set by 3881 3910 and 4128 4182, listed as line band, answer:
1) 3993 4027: -2.1 Angstrom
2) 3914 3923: 0.1 Angstrom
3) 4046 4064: -0.7 Angstrom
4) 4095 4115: 2.1 Angstrom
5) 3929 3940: 5.7 Angstrom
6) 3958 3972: 4.5 Angstrom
